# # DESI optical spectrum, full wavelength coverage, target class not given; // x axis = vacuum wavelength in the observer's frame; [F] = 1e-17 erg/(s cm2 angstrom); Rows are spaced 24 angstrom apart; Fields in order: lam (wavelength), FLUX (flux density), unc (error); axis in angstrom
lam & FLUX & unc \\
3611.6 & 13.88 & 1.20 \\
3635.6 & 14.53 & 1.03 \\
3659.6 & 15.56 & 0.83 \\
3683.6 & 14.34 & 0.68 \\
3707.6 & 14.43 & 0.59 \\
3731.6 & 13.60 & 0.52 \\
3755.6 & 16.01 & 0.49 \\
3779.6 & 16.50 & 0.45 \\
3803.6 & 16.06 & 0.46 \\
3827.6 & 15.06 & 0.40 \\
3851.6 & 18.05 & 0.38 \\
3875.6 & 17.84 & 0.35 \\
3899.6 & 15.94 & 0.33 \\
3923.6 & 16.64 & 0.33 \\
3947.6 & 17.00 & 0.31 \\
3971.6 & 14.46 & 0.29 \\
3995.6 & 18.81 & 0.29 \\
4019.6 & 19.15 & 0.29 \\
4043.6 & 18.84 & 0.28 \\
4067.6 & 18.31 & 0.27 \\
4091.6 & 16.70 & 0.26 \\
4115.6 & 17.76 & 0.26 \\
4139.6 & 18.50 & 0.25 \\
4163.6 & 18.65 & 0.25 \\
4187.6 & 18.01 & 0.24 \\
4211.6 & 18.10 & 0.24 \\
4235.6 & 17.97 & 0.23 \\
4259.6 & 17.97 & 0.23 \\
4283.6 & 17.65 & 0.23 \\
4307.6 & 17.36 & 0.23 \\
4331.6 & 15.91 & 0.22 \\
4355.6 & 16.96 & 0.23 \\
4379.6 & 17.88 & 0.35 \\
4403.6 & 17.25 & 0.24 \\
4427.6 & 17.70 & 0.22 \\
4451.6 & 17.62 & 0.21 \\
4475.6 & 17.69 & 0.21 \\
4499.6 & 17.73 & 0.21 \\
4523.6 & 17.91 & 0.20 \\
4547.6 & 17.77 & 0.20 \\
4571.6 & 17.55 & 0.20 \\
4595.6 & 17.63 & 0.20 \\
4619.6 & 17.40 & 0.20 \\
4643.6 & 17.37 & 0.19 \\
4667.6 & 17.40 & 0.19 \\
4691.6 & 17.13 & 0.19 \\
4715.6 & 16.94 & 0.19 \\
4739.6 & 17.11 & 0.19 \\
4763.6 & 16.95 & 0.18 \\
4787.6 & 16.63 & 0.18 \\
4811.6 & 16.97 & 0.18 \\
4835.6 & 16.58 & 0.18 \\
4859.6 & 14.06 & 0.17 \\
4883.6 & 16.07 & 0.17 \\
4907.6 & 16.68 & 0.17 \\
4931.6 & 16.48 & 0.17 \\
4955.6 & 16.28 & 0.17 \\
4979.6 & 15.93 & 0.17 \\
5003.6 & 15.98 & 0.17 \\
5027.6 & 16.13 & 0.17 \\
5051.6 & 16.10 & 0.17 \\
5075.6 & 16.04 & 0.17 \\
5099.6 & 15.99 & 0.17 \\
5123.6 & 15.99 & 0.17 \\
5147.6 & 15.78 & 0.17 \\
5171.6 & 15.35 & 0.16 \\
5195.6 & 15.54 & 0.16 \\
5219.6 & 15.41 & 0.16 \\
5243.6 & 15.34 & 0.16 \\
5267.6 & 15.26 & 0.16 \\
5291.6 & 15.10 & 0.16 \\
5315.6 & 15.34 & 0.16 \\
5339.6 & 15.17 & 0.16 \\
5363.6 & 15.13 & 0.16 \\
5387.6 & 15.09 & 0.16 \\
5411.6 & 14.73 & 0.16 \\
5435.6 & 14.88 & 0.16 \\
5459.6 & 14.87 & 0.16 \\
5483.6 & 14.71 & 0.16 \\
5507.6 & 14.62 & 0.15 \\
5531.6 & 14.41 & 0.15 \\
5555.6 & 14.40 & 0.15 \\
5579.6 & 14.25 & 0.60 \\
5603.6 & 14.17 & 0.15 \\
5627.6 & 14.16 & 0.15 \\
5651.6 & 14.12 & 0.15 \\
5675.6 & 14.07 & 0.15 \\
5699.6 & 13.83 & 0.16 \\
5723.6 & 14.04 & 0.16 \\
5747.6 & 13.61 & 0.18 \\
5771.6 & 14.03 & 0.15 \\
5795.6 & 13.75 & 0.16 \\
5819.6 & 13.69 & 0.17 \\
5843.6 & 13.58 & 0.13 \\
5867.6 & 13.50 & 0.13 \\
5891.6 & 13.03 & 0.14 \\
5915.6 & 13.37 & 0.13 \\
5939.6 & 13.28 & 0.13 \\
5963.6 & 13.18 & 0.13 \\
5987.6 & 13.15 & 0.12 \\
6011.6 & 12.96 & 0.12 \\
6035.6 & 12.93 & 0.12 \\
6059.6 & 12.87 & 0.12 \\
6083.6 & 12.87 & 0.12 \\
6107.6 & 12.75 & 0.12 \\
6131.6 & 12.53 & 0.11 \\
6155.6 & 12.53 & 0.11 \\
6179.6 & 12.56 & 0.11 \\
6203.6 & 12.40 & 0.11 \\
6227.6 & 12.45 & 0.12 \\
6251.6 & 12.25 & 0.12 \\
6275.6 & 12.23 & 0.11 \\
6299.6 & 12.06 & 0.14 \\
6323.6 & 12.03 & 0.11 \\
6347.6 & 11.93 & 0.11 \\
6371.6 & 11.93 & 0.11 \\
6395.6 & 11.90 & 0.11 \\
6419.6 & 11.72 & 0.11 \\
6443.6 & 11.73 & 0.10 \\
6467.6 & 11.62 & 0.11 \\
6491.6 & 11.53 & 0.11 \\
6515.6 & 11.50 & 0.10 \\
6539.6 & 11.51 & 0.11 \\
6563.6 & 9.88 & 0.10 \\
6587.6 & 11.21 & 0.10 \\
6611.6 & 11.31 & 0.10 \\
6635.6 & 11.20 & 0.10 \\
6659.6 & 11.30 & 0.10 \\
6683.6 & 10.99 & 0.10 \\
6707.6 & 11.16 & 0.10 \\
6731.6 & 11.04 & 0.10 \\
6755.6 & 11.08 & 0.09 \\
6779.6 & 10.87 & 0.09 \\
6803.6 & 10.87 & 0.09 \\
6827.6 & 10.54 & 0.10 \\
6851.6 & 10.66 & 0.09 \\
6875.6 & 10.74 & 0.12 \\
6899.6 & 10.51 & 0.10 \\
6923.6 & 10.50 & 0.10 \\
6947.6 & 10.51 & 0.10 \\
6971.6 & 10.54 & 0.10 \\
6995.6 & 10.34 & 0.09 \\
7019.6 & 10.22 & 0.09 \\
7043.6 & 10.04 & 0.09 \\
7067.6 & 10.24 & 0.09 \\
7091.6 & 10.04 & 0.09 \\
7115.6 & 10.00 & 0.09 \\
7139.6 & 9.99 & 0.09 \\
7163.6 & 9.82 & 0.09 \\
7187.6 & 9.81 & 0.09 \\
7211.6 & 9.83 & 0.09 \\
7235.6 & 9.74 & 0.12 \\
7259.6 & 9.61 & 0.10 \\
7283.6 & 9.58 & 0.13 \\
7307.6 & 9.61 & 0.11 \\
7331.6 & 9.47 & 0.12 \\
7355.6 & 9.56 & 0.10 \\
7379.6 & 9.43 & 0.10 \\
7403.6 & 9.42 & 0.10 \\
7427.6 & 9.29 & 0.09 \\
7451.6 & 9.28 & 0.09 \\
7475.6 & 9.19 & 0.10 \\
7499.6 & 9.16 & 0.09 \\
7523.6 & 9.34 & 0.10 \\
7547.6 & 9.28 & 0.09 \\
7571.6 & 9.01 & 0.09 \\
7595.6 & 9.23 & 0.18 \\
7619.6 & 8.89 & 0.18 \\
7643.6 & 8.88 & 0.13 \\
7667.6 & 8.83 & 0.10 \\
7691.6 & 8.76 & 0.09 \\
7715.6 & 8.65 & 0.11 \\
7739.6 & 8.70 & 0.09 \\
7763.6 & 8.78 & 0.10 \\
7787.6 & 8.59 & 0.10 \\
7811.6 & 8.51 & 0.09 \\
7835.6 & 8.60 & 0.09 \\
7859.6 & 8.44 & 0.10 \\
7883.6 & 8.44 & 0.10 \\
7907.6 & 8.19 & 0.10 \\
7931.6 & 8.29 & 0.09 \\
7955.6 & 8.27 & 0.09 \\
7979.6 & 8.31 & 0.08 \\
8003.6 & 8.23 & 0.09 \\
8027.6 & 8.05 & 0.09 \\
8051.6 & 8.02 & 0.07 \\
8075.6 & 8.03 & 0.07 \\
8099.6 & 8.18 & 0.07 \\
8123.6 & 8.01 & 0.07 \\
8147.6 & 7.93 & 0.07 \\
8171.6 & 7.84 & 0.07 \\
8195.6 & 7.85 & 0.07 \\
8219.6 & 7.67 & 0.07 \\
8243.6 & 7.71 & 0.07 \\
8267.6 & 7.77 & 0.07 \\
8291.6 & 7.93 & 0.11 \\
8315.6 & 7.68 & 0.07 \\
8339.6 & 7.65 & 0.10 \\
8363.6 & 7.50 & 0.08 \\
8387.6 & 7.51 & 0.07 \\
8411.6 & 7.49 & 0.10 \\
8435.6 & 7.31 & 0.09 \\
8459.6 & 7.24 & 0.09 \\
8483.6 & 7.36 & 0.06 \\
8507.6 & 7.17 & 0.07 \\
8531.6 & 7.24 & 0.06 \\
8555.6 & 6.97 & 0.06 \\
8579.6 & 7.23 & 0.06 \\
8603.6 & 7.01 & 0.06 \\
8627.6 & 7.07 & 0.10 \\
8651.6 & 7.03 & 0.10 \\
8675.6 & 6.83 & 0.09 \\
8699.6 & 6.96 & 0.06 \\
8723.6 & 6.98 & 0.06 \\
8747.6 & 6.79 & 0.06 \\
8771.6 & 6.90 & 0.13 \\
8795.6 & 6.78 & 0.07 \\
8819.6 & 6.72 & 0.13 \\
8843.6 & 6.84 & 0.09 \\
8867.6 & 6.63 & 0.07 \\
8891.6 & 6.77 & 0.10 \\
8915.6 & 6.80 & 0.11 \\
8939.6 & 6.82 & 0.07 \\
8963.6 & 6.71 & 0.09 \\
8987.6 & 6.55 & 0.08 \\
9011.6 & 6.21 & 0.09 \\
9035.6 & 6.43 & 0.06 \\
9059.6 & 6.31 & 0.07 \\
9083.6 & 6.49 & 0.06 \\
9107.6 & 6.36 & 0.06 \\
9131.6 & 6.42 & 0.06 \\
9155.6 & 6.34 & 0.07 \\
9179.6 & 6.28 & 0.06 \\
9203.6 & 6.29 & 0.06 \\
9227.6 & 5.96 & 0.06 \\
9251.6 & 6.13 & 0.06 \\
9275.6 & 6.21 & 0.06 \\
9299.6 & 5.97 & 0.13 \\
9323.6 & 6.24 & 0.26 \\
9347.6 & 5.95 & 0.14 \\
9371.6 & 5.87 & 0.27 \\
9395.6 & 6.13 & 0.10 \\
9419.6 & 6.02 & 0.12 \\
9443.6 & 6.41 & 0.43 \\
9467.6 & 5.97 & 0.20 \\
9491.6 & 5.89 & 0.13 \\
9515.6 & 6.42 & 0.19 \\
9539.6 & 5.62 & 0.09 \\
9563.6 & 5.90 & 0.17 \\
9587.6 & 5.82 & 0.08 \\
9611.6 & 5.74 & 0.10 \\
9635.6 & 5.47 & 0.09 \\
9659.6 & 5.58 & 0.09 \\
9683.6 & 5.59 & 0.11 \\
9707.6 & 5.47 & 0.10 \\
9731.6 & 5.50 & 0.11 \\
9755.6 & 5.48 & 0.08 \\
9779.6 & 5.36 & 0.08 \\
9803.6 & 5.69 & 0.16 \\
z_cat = 0.000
